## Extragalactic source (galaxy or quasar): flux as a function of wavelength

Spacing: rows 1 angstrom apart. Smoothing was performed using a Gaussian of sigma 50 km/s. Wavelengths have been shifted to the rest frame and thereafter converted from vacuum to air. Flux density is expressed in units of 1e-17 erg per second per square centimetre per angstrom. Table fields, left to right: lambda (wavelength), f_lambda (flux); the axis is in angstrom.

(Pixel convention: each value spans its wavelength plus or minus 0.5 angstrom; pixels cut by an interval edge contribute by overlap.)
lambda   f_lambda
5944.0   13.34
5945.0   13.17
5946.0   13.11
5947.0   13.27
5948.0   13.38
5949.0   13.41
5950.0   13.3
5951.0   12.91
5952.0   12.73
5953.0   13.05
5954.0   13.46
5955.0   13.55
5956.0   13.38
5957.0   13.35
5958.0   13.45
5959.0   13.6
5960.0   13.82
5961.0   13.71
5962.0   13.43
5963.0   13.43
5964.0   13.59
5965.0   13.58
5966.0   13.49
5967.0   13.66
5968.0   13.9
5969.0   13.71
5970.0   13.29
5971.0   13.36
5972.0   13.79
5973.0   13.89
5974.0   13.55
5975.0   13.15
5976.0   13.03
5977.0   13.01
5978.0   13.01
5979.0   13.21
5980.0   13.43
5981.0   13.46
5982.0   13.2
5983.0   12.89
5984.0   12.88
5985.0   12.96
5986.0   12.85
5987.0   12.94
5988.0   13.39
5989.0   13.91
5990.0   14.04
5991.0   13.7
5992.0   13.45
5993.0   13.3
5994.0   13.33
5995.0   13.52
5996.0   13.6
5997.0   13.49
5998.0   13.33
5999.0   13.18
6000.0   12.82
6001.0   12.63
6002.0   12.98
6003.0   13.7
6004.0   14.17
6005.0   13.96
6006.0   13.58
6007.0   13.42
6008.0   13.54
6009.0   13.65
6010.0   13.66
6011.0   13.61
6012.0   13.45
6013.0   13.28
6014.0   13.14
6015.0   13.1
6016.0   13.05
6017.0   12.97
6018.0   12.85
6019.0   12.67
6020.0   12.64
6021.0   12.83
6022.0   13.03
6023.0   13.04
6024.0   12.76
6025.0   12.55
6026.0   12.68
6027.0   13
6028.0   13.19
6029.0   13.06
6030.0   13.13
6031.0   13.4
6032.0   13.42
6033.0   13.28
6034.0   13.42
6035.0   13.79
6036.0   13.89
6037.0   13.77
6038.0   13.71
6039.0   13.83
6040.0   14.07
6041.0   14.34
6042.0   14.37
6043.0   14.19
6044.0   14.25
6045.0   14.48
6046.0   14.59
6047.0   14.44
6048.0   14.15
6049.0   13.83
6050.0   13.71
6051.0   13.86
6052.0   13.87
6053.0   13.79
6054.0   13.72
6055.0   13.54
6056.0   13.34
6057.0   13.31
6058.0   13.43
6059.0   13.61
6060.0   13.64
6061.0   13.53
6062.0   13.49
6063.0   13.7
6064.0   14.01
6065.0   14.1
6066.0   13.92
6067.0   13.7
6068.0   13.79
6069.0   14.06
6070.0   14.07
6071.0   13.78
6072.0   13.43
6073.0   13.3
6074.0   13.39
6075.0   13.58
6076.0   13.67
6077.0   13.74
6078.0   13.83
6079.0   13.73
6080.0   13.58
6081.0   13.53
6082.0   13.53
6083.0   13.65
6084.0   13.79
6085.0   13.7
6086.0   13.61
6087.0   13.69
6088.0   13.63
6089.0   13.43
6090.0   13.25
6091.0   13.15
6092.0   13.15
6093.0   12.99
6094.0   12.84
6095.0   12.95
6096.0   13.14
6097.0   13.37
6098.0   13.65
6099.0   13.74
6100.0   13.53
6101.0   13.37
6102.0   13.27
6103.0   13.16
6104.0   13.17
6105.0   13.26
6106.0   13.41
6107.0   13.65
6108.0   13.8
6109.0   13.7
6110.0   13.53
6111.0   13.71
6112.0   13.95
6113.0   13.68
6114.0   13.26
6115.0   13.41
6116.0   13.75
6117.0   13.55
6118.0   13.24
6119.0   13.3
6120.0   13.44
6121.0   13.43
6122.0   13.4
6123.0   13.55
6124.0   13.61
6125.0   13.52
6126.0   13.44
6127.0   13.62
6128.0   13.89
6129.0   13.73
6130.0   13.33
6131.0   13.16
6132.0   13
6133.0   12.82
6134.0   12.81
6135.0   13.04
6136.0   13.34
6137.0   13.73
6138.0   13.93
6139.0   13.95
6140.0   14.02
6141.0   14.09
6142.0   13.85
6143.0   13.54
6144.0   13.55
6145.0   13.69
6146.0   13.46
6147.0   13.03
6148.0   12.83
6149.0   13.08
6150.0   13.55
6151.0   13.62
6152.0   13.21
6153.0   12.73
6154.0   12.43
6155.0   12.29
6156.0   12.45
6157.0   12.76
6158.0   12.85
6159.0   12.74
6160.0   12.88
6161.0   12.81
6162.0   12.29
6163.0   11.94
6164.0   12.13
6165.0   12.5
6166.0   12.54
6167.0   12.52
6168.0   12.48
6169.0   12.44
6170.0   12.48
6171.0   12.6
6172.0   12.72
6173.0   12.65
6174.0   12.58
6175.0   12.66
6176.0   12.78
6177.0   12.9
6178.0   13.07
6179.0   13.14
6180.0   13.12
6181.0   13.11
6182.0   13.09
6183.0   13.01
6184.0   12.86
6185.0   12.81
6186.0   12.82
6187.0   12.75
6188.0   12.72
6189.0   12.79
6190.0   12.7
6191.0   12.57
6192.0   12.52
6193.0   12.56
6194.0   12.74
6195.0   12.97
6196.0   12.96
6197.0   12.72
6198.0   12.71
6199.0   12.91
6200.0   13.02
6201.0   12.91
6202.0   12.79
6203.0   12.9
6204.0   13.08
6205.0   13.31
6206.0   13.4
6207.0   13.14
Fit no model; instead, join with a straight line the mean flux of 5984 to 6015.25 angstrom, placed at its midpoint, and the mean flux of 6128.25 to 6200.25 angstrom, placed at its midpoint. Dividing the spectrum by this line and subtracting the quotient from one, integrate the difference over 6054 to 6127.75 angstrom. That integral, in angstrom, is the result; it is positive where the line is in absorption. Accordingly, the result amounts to -2.1 angstrom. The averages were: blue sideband 13.4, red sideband 12.9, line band 13.5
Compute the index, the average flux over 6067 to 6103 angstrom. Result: 13.5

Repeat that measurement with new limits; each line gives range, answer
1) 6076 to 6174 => 13.3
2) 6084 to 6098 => 13.3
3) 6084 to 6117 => 13.4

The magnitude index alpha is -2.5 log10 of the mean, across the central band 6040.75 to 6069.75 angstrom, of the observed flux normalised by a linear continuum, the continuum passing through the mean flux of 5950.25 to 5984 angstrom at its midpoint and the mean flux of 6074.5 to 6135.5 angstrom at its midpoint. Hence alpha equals -0.04 mag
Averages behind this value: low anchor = 13.4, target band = 13.9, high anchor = 13.4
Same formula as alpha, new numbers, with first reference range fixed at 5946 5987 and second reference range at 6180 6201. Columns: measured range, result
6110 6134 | -0.04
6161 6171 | 0.04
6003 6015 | -0.03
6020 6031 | 0.02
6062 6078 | -0.05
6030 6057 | -0.06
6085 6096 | -0.02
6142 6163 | -0.01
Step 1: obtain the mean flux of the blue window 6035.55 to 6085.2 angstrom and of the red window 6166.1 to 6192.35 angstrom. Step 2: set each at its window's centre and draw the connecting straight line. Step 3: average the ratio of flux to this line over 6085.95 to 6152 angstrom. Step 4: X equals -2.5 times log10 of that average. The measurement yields -0.01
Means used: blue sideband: 13.8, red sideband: 12.8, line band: 13.4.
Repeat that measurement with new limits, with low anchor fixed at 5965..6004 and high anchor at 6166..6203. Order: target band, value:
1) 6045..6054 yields -0.069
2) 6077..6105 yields -0.031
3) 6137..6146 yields -0.073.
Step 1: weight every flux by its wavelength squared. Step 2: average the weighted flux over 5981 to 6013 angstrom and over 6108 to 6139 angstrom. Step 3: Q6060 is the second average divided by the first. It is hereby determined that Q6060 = 1.05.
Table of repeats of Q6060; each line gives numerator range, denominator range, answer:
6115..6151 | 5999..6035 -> 1.06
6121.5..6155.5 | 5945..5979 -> 1.06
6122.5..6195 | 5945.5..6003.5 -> 1.03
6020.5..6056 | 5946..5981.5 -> 1.04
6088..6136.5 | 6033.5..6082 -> 0.99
